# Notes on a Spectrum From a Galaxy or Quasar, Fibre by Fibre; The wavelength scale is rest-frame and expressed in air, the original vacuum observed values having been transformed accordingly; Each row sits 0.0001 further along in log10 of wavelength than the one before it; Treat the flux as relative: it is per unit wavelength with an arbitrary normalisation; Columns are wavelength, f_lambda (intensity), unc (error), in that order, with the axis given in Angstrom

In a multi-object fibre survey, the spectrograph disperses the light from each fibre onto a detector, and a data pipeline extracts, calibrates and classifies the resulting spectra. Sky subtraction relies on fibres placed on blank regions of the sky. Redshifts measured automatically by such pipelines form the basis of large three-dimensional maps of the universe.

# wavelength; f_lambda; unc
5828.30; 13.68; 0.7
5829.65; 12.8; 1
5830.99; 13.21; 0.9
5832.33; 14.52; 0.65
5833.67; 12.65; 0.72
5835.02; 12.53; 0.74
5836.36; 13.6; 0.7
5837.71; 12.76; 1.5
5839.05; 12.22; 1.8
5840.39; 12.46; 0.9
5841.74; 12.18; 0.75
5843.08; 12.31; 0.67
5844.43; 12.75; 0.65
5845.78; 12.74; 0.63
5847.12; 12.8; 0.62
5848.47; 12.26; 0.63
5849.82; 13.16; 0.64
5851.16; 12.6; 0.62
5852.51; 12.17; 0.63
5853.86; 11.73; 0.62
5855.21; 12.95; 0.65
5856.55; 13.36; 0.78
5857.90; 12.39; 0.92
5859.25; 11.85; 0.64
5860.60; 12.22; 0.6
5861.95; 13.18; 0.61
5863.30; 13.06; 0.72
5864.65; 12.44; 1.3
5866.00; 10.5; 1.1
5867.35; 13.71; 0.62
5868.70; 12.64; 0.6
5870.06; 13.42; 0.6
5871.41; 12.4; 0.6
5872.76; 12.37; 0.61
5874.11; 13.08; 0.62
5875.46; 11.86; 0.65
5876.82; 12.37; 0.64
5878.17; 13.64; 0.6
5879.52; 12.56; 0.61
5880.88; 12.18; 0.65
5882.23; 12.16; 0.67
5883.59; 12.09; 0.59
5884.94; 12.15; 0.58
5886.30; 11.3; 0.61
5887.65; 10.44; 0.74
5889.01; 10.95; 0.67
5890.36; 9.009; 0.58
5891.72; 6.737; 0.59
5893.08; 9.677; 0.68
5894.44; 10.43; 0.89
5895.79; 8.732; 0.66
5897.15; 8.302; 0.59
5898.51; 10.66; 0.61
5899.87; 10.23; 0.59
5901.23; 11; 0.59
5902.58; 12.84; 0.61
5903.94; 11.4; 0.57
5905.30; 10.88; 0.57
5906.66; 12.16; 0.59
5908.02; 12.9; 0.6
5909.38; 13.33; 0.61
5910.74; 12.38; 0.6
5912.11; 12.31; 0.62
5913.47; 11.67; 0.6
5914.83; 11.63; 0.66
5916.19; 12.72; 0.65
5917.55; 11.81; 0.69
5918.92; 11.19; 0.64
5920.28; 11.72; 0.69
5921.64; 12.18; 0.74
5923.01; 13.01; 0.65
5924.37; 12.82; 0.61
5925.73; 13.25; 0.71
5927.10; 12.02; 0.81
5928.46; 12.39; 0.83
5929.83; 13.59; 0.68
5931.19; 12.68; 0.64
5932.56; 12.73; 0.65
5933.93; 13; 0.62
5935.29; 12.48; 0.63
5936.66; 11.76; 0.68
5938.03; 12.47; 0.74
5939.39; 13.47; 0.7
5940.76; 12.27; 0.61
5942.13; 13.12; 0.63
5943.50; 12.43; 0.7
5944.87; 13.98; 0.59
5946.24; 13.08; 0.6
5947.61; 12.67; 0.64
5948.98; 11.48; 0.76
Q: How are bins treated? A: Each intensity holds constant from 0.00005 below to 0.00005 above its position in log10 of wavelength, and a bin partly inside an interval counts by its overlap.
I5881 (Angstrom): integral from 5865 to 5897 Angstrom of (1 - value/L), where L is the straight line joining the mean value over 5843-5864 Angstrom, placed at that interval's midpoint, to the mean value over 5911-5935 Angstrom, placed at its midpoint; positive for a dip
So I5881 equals 2.7 Angstrom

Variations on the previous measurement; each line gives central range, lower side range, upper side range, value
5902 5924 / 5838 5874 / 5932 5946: 1.0 Angstrom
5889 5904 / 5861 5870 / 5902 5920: 2.9 Angstrom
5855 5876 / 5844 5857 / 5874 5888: -0.3 Angstrom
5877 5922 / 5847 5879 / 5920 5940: 4.7 Angstrom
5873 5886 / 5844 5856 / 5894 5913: -0.6 Angstrom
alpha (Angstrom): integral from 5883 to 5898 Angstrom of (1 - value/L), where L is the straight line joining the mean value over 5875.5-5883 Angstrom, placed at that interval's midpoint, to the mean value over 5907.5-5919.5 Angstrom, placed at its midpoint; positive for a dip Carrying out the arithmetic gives 2.9 Angstrom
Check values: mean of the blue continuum 12.5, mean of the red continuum 12.2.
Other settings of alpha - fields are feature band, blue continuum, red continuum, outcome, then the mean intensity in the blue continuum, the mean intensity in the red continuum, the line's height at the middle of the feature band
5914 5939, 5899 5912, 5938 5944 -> 0.0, 11.9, 12.8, 12.4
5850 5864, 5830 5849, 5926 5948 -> 0.2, 12.8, 12.8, 12.8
